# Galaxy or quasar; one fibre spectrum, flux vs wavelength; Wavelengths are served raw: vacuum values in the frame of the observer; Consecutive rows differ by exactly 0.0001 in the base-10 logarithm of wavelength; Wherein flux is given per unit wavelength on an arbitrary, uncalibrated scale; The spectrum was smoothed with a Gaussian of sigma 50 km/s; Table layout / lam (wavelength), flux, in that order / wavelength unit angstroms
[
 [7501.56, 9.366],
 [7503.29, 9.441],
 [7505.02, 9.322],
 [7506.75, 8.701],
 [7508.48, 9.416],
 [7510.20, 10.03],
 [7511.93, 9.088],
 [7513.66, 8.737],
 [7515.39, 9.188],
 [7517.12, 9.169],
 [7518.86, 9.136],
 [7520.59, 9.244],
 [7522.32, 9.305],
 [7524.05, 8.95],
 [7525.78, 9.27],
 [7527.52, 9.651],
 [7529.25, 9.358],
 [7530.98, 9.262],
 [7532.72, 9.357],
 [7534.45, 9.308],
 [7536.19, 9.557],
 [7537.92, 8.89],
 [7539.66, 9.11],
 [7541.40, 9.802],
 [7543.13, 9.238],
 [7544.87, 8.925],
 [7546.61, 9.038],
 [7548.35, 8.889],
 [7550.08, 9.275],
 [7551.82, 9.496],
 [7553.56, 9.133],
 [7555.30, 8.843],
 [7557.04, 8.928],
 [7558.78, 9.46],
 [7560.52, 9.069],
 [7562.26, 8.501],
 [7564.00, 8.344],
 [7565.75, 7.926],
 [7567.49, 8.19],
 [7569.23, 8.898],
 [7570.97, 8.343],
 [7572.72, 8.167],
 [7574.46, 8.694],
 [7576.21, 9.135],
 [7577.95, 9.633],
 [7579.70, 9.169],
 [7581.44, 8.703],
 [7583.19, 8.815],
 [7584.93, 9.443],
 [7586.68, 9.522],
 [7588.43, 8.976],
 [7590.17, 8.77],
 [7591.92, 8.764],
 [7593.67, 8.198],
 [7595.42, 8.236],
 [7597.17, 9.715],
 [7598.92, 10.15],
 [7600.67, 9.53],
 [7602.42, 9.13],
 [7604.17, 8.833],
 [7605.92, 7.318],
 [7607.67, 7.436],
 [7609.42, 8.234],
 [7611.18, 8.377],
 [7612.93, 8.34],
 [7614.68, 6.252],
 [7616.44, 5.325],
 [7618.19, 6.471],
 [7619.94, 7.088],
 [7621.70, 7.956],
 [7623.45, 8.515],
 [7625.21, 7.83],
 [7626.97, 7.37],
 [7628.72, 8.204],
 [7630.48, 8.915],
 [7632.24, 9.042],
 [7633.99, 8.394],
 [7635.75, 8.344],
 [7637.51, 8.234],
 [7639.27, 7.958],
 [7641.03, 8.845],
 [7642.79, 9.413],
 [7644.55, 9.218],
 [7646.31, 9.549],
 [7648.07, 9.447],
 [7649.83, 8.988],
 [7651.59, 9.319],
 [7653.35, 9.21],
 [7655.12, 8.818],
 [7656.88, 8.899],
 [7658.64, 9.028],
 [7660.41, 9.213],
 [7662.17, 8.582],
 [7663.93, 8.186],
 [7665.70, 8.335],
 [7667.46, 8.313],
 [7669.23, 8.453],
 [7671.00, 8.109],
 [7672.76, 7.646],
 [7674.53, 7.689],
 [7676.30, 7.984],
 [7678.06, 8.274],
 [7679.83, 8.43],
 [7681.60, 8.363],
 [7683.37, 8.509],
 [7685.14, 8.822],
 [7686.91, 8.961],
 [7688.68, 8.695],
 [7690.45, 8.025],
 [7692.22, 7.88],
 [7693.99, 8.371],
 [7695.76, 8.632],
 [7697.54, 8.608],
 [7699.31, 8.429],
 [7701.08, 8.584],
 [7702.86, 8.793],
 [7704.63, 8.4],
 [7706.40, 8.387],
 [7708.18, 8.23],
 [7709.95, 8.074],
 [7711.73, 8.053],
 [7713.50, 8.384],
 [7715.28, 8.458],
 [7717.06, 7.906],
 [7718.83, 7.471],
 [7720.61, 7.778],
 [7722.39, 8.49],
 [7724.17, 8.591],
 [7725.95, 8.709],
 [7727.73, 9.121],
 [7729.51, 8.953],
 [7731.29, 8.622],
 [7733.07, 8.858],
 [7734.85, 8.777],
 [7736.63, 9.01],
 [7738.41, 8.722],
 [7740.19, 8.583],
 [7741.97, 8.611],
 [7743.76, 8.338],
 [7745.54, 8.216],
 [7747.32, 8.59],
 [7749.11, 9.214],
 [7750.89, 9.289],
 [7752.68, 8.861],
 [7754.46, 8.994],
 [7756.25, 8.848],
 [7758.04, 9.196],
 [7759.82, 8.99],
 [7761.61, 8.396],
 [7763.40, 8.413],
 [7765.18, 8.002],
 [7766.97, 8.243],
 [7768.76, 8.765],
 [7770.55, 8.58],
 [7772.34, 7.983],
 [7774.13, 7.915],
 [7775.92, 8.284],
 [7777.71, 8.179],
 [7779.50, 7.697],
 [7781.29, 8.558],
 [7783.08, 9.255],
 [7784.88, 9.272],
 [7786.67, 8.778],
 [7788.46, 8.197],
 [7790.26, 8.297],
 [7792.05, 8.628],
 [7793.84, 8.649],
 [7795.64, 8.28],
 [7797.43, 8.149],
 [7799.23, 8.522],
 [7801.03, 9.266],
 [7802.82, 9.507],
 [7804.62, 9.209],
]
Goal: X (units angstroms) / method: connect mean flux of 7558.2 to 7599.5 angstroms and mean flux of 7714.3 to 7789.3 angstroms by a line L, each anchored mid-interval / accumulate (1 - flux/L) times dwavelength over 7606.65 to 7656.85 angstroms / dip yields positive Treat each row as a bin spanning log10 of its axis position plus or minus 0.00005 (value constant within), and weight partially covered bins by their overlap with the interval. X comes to 2.9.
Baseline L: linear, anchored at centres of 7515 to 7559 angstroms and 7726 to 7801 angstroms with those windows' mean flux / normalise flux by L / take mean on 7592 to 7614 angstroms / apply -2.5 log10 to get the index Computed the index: 0.054 mag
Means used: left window 9.22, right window 8.61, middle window 8.61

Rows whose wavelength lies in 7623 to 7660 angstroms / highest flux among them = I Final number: 9.549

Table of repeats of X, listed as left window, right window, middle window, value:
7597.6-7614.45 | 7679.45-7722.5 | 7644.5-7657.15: -1.12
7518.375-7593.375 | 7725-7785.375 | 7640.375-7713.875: 1.84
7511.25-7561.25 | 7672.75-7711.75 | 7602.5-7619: 2.47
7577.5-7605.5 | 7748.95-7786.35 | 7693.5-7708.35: 0.46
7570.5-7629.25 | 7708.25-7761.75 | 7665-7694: 0.76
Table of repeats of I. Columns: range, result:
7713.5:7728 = 9.121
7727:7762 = 9.289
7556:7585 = 9.633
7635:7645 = 9.413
